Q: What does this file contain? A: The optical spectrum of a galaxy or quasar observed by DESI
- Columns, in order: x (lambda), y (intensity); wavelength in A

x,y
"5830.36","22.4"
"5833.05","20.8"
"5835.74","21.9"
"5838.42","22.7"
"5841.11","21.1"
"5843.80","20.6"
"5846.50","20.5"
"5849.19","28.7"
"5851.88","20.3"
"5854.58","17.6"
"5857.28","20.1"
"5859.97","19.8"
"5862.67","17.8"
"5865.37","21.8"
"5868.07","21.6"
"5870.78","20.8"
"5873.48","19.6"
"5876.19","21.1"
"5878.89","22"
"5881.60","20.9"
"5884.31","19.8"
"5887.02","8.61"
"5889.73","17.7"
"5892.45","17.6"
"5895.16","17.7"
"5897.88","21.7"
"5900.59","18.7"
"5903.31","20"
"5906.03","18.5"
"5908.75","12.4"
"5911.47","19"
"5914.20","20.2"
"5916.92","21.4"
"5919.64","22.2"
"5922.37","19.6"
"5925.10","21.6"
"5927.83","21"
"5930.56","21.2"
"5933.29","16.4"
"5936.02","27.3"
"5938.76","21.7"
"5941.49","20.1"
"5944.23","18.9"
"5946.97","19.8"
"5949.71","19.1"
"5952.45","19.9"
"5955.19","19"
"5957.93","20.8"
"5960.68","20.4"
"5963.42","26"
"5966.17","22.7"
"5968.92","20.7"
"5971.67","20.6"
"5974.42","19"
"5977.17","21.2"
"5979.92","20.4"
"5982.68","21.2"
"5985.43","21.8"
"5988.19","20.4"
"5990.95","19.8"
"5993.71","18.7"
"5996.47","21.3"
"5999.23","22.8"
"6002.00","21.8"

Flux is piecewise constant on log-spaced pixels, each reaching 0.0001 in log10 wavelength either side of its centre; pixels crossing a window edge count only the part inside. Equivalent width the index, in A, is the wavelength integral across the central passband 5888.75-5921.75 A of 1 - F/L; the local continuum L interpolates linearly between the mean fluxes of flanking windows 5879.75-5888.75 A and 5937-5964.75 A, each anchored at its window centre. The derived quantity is -1.7 A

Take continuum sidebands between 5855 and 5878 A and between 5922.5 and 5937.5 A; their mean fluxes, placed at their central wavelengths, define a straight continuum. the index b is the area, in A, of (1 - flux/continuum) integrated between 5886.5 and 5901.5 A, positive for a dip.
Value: 2.4 A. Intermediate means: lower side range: 20.3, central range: 17.4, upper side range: 21.3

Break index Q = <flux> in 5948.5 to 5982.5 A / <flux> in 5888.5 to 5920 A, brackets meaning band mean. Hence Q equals 1.11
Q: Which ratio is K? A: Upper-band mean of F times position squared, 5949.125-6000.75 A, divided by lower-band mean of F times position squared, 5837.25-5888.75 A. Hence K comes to 1.07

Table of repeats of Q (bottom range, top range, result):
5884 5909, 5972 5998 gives 1.18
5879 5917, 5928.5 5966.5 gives 1.15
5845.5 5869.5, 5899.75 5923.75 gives 0.91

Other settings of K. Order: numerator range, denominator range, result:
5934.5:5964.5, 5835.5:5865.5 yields 1.04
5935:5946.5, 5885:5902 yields 1.28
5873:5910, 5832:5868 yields 0.88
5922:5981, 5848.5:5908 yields 1.10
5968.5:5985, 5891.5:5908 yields 1.12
